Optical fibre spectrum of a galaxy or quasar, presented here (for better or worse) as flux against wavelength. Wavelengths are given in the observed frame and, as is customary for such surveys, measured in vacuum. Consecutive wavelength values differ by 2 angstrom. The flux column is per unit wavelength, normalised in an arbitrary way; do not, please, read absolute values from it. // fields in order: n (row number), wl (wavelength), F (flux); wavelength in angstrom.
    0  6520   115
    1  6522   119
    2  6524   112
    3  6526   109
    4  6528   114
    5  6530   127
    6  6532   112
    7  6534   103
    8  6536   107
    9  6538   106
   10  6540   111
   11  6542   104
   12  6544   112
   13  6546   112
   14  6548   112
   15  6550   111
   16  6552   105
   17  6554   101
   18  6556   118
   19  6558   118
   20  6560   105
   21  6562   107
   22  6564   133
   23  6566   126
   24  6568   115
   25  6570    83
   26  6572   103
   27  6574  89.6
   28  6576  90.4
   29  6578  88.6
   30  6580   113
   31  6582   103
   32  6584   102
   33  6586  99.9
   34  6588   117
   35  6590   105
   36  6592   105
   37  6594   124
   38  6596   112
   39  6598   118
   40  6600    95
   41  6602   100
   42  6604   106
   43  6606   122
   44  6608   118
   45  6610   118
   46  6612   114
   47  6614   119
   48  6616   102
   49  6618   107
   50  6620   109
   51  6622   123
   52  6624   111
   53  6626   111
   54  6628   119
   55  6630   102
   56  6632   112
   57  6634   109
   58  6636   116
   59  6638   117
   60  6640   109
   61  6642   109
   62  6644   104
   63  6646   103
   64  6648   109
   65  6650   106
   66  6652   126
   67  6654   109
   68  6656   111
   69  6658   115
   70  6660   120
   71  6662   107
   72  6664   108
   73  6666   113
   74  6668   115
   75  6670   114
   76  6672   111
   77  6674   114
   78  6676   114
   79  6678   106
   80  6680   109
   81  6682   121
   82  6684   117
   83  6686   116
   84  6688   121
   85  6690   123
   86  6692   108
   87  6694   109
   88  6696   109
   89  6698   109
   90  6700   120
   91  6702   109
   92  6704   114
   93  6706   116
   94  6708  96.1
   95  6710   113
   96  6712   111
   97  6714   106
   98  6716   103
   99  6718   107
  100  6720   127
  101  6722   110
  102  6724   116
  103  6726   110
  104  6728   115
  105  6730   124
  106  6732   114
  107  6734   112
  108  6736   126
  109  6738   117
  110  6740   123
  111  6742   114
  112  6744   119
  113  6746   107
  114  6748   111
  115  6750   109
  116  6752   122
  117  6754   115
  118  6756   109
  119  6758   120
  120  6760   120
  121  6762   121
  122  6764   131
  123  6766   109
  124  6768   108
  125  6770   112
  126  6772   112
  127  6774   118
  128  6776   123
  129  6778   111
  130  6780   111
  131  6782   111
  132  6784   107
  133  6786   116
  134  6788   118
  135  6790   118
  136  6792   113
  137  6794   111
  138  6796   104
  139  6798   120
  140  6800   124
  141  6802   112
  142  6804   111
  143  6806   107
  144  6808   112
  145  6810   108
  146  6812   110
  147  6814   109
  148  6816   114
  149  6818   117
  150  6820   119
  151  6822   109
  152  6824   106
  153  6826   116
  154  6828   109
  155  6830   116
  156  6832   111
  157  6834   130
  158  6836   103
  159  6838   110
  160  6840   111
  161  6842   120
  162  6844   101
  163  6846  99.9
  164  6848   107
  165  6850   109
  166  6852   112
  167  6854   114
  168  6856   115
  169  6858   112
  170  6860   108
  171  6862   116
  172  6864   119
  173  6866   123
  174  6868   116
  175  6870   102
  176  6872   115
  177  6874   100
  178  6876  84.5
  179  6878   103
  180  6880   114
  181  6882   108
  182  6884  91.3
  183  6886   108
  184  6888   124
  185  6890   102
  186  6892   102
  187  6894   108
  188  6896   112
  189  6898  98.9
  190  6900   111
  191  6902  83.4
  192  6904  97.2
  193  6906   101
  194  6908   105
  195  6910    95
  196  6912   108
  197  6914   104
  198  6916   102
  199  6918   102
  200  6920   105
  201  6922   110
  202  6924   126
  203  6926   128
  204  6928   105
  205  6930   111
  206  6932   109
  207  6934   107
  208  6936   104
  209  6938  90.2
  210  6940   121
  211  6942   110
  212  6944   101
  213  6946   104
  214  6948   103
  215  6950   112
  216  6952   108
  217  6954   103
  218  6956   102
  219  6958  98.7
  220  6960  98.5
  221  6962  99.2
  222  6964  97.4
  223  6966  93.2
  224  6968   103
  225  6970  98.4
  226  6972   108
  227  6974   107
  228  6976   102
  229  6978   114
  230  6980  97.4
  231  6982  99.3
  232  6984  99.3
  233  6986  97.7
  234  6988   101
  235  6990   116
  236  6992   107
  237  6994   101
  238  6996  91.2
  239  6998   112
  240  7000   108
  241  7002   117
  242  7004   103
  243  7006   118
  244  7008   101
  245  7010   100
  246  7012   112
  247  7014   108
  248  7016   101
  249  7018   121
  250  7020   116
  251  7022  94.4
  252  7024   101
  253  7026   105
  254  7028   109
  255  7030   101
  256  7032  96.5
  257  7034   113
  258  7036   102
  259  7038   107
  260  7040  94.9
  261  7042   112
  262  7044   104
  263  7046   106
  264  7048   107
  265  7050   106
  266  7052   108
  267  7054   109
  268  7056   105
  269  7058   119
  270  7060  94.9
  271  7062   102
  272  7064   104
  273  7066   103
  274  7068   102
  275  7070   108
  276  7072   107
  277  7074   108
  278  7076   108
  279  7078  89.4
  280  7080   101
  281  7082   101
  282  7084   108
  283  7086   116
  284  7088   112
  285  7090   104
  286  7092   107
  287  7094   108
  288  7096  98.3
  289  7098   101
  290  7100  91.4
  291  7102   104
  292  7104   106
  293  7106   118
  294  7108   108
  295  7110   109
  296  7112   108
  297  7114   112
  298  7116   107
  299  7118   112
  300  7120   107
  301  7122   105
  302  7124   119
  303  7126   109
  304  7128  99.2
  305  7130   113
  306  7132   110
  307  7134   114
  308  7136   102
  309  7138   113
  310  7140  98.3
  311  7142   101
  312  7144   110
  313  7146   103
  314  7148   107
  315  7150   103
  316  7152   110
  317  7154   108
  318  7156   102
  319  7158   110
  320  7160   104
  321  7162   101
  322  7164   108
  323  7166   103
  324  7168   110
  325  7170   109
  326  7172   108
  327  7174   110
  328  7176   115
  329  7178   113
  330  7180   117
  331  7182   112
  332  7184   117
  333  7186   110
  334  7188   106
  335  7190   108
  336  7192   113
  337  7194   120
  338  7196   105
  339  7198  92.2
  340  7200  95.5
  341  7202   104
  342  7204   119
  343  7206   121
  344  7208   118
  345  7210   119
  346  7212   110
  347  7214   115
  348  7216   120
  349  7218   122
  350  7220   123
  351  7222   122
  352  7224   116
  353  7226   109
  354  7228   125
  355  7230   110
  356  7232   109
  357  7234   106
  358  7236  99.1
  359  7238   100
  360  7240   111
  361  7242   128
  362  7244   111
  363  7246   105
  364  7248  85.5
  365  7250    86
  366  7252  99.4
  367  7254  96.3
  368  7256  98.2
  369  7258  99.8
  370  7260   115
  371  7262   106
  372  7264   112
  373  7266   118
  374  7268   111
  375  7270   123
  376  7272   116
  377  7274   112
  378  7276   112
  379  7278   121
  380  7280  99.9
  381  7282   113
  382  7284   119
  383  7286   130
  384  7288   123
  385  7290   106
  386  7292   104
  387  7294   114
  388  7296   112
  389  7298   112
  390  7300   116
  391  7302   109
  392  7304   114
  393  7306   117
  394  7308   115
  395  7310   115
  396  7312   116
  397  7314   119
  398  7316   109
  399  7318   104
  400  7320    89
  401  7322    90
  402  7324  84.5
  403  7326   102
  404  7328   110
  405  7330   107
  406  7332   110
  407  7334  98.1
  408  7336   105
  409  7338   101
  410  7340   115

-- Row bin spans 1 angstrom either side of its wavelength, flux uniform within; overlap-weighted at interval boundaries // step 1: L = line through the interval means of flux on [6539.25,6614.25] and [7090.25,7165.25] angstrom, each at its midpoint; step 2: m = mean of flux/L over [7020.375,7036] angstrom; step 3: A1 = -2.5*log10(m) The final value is 0.04 mag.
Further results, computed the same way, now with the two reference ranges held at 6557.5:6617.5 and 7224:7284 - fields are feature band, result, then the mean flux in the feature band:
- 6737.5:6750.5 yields -0.059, 114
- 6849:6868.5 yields -0.058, 114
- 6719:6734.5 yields -0.075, 116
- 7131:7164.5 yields 0.024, 106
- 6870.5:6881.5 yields 0.050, 103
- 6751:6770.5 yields -0.082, 117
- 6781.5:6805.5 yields -0.052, 114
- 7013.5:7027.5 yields 0.018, 107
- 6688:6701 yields -0.052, 114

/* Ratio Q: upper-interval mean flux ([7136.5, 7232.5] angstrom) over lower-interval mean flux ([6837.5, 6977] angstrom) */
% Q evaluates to 1.04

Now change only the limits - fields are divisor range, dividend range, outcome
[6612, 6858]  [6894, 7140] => 0.93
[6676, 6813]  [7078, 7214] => 0.95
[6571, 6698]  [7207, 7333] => 1.00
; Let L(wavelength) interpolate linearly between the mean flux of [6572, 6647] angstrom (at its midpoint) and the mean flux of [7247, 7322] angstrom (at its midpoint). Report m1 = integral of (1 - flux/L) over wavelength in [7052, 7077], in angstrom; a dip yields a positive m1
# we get 0.8 angstrom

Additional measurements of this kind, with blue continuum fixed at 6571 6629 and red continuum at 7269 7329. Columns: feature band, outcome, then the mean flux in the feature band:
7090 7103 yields 1.0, 102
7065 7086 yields 1.1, 104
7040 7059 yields 0.4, 108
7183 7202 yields 0.6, 107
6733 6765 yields -2.4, 117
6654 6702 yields -2.0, 113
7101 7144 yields 0.7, 108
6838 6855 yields 0.0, 109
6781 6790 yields -0.4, 114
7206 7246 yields -1.3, 114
